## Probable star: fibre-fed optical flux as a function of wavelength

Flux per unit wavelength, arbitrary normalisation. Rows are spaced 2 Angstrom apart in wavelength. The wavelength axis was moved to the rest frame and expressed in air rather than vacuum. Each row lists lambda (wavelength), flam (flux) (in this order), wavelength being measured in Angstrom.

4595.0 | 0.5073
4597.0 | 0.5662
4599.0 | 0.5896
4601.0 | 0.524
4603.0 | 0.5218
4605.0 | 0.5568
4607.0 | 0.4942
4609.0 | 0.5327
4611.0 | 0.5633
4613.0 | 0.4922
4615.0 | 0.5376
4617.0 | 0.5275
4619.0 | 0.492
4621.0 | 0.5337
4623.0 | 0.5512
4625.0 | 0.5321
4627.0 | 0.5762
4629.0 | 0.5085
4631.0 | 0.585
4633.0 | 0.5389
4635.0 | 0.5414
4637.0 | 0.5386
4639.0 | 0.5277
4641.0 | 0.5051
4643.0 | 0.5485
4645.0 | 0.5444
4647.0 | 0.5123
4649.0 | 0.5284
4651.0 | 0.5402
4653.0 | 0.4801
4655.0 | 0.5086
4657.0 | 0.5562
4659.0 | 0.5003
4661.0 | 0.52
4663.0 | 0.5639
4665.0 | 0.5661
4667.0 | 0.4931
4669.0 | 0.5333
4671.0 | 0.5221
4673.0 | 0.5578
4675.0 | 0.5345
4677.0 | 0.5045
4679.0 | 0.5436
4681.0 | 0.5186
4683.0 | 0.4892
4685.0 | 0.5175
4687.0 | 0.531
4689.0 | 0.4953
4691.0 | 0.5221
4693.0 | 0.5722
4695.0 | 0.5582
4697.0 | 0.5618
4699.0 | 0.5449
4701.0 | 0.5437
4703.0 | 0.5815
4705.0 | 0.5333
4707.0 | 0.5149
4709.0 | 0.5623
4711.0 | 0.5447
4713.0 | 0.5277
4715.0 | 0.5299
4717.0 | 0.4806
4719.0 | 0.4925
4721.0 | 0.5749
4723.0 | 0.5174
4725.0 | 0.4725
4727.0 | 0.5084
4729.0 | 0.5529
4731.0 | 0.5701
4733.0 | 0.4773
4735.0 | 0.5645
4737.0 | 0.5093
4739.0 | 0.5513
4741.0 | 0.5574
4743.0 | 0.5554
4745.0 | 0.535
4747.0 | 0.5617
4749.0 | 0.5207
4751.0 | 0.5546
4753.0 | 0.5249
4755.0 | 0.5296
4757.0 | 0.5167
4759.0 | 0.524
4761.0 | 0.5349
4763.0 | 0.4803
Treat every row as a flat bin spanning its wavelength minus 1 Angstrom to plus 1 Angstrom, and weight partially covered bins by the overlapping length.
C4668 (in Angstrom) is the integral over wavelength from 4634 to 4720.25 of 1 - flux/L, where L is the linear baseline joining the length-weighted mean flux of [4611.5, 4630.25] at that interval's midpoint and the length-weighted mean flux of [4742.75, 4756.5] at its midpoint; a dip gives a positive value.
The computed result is 0.54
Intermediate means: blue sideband 0.53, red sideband 0.539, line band 0.53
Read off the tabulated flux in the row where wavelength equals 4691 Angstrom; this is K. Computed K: 0.5221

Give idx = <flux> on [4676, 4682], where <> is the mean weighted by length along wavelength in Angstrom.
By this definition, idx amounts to 0.522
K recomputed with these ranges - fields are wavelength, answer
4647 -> 0.5123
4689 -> 0.4953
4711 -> 0.5447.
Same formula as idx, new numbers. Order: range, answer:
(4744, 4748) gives 0.548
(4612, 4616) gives 0.515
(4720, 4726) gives 0.522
